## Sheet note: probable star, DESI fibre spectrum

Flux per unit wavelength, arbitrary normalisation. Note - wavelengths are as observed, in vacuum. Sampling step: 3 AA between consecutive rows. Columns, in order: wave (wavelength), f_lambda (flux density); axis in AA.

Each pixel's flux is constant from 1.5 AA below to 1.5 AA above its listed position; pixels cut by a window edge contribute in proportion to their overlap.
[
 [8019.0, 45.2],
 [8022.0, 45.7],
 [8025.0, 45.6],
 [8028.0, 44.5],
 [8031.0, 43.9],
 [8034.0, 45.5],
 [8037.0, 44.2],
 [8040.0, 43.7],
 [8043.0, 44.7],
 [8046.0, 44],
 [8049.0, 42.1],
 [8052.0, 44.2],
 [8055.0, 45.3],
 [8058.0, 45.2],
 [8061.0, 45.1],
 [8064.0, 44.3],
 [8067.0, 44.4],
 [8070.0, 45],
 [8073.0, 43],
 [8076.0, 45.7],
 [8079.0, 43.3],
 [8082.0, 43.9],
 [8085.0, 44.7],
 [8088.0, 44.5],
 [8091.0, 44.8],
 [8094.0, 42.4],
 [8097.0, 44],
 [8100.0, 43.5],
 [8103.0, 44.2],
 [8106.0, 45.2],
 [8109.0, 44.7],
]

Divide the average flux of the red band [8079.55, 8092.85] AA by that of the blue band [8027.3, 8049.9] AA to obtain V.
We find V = 1.0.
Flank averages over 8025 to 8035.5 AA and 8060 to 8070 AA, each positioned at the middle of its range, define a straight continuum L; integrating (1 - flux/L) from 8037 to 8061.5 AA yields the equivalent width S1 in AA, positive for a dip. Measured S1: 0.2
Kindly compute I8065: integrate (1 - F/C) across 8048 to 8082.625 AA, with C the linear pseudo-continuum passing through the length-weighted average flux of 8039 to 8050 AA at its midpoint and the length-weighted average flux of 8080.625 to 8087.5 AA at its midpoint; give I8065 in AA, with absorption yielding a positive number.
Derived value -0.2 AA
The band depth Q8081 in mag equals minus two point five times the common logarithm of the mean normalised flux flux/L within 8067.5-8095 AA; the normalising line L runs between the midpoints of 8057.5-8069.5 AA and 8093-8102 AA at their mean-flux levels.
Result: 0.00 mag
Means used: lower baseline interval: 44.7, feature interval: 44.2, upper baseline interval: 43.4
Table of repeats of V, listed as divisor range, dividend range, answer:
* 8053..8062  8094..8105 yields 0.97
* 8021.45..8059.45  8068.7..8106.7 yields 0.99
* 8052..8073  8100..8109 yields 1.00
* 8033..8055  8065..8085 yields 1.00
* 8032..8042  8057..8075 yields 1.00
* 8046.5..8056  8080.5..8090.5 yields 1.01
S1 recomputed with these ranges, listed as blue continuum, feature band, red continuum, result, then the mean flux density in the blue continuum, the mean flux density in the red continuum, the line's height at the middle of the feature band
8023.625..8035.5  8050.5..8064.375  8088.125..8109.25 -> -0.1 AA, 44.9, 44.1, 44.6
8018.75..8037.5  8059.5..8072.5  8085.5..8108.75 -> 0.0 AA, 45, 44.1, 44.5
